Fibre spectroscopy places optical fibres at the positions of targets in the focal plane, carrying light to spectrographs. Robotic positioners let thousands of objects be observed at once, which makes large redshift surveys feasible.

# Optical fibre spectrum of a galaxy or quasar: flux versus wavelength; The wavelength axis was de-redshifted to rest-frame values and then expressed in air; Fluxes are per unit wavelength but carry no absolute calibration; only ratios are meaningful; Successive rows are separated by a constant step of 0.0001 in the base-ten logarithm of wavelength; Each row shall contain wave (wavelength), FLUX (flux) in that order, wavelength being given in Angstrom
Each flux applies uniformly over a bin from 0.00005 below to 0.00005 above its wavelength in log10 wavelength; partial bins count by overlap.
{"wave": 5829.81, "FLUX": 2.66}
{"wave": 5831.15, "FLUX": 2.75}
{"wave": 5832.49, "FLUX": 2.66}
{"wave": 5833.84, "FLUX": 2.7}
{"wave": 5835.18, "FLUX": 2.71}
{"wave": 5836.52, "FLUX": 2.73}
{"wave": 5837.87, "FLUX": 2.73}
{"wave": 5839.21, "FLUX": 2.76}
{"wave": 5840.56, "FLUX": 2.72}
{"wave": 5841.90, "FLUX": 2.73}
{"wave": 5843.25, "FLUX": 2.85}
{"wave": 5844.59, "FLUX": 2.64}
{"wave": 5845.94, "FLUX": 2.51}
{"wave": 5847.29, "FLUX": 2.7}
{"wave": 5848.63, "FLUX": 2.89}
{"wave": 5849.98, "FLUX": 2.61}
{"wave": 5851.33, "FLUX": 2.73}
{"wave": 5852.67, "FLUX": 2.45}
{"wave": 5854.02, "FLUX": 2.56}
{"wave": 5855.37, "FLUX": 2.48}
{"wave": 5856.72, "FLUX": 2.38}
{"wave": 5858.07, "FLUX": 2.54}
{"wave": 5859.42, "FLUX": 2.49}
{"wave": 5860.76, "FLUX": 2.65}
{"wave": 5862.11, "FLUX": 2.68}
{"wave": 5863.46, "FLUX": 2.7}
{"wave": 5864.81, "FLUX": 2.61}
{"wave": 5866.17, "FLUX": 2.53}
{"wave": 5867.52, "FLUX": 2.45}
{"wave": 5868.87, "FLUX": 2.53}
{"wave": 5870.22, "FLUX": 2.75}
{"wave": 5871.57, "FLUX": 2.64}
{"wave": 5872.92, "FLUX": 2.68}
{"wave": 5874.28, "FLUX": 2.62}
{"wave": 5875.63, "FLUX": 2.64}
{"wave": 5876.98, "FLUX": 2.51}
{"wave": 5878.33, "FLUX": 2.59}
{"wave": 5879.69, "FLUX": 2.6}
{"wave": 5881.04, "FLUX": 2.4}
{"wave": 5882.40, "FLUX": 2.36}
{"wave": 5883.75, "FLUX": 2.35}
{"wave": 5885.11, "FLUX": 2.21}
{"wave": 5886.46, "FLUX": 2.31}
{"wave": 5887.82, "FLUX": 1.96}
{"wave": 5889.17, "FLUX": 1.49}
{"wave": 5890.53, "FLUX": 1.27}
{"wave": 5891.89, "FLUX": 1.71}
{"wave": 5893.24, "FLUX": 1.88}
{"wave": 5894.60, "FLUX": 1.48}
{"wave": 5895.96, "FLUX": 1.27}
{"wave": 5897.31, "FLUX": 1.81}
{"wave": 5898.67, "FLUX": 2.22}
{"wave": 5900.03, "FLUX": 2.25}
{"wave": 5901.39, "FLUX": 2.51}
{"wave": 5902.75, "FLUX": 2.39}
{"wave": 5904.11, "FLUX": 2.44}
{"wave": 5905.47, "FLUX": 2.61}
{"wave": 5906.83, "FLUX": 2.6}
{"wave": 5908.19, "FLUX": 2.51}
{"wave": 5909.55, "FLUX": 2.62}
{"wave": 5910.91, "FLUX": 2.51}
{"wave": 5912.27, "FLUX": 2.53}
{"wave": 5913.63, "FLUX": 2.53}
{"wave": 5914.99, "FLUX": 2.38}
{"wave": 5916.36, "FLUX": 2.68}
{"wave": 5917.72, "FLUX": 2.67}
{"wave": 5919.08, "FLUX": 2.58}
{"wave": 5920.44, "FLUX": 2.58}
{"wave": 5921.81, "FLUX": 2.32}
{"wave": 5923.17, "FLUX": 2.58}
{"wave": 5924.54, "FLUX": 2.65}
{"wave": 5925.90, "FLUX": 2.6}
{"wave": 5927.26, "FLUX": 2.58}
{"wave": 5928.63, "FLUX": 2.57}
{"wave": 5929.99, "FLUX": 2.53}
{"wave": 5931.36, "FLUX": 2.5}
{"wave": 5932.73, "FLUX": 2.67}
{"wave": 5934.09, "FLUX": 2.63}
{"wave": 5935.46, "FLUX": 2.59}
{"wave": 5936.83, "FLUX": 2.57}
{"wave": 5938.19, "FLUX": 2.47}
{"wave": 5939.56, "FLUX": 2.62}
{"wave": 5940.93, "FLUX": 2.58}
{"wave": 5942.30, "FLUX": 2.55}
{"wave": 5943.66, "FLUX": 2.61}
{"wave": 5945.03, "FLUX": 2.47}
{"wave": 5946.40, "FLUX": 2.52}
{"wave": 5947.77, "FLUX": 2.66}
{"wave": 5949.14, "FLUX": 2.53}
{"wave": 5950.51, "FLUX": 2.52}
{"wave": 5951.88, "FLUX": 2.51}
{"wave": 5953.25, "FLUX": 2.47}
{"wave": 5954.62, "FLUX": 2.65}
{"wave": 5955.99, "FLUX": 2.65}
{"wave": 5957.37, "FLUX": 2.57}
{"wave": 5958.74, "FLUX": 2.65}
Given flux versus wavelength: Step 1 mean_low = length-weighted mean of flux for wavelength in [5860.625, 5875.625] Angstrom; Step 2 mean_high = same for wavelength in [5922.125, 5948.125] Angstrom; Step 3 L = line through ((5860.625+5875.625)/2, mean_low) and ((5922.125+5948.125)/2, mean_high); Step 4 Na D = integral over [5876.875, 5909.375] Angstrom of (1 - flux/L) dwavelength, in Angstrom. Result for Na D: 5.57 Angstrom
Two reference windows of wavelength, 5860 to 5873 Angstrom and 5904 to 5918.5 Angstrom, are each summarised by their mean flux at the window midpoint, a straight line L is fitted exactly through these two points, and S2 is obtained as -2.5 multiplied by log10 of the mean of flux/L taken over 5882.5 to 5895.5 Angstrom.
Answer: 0.36 mag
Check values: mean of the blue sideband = 2.62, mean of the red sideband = 2.56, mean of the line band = 1.86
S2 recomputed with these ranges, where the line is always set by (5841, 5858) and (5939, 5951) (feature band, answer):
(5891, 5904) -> 0.31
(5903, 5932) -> 0.01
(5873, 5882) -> 0.02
